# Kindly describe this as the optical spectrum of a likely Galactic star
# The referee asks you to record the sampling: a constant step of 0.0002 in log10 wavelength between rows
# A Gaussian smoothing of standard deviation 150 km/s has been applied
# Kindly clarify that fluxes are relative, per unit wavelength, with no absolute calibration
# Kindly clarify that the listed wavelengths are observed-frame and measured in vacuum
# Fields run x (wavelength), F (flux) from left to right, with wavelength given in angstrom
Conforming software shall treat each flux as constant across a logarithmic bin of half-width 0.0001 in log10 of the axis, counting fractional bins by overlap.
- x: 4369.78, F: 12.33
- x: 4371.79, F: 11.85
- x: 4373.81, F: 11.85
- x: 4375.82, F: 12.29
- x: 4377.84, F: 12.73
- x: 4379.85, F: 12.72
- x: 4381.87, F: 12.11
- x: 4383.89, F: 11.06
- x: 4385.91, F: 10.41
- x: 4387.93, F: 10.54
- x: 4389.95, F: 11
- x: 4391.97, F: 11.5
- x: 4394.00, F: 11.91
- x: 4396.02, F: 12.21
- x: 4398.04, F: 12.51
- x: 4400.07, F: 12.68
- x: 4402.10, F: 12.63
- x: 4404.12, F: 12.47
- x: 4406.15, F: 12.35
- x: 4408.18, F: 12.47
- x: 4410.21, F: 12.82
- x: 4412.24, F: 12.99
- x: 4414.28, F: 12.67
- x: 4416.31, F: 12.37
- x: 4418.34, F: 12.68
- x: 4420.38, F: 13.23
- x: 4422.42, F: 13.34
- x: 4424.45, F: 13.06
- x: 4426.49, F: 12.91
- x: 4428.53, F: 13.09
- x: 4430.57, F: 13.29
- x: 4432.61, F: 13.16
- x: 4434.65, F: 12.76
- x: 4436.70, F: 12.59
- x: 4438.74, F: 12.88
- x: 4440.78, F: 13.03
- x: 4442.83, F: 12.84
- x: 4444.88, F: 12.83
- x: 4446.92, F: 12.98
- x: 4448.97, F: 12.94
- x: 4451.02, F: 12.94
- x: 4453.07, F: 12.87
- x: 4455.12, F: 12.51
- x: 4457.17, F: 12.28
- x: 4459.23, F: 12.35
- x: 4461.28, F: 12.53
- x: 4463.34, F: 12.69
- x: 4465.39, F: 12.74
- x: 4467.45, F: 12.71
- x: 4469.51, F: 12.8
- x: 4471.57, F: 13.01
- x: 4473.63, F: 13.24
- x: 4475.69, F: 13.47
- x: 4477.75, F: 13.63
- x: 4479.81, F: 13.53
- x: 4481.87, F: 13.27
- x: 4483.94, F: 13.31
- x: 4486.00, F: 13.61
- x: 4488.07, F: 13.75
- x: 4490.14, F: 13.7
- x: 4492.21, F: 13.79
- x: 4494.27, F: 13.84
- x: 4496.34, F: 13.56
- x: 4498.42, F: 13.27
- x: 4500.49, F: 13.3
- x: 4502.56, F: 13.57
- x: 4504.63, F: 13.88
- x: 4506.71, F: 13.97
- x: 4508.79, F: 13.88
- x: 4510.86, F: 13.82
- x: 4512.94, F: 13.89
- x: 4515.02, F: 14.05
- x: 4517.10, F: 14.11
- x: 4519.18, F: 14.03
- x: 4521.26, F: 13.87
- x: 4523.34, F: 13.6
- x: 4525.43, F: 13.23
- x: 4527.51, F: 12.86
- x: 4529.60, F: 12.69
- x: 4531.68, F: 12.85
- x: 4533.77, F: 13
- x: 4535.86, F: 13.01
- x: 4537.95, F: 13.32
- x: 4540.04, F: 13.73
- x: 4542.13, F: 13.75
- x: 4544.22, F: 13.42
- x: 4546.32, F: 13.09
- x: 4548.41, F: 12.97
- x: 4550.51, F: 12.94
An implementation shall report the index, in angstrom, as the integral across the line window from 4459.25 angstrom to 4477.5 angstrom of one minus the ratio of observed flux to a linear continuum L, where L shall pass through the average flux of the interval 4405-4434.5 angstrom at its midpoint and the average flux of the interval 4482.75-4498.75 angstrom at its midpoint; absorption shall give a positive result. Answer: 0.66 angstrom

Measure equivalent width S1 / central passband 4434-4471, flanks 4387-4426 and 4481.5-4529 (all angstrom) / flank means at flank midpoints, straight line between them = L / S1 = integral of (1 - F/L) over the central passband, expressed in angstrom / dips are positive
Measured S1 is 0.7 angstrom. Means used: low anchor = 12.4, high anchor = 13.7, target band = 12.7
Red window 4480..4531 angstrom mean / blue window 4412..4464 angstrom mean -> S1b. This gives 1.1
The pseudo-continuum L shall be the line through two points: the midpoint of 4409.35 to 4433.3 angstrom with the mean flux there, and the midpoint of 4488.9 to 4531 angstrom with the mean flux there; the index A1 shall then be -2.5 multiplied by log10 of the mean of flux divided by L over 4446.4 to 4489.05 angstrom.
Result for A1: 0.03 mag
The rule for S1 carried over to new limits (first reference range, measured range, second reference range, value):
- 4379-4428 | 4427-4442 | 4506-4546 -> -0.4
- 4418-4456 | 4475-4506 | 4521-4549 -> -1.1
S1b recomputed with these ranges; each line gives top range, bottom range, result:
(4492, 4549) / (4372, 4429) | 1.10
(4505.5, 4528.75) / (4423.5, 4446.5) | 1.06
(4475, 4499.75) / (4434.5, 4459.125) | 1.06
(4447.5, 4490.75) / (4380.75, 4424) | 1.07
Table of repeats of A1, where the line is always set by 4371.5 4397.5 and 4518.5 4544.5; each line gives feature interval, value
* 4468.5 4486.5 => -0.05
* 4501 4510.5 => -0.06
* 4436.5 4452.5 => -0.05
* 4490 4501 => -0.05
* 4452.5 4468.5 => 0.00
